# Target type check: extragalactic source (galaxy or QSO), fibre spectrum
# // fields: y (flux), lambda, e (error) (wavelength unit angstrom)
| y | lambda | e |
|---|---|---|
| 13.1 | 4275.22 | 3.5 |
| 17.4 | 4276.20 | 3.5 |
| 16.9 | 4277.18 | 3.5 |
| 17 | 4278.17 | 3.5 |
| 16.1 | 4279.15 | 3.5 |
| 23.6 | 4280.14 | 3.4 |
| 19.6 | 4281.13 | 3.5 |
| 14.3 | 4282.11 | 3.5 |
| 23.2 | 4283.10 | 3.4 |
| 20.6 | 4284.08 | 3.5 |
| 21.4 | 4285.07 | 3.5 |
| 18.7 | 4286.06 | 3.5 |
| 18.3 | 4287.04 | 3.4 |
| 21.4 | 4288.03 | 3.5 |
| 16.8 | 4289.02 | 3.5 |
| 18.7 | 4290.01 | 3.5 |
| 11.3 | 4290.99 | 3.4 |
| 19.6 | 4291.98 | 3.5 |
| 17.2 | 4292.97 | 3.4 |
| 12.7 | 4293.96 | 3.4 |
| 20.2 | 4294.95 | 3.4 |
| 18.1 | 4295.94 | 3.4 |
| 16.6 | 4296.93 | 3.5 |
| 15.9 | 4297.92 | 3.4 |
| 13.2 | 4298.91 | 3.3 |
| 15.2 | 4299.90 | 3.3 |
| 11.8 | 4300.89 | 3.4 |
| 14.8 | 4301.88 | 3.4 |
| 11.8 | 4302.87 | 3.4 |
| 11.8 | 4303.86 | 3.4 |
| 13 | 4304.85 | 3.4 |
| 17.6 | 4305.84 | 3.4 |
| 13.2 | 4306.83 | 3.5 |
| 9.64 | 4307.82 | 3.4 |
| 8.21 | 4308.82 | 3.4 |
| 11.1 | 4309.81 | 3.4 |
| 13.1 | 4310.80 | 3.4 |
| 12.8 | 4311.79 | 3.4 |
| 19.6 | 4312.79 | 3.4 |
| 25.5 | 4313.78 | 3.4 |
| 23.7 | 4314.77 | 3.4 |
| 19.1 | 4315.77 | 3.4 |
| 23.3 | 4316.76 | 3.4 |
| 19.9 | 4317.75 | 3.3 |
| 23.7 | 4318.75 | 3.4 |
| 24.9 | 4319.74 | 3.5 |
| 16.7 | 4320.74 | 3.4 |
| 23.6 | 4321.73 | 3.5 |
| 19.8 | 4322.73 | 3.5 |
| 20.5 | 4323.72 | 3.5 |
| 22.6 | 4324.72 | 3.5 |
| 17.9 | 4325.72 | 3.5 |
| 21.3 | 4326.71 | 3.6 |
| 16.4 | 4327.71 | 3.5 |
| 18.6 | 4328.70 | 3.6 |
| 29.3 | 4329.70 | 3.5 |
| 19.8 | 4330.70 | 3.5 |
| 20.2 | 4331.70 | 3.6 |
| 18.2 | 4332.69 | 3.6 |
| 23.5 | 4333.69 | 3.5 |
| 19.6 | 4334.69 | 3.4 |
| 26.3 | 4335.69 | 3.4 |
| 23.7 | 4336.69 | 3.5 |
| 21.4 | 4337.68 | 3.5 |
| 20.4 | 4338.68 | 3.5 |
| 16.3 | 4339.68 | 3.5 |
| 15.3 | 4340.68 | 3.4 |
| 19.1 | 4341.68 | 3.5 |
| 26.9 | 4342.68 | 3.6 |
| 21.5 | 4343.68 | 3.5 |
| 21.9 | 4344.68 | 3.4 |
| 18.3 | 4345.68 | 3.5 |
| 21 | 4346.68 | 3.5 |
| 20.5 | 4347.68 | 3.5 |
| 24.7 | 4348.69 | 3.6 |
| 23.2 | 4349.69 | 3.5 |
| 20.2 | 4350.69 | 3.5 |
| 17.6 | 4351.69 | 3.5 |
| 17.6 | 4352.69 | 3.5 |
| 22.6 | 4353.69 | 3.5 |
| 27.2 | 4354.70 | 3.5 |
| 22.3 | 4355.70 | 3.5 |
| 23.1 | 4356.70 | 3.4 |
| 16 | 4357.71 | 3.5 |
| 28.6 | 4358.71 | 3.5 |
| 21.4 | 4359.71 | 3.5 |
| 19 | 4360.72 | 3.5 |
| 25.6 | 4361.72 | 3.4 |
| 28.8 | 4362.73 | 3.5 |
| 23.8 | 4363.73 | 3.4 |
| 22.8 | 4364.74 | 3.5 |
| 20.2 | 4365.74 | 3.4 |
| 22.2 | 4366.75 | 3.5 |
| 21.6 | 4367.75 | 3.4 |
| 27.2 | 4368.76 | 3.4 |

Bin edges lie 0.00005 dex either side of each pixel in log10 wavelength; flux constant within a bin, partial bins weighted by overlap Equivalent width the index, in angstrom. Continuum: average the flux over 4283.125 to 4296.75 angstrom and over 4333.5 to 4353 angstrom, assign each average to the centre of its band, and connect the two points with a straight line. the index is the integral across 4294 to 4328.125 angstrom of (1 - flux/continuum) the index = 3.8 angstrom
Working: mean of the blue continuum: 18.2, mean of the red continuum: 20.9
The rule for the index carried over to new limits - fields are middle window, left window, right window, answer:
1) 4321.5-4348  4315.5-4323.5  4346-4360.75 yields 0.85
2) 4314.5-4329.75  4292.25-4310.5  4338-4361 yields -3.59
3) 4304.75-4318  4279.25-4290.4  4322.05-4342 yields 2.42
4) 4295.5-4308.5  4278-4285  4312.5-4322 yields 4.32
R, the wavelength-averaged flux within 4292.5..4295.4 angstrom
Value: 16.6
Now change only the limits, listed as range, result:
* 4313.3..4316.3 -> 22.8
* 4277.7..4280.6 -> 18.9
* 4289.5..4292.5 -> 16.6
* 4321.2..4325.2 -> 21.6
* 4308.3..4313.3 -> 13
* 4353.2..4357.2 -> 23.8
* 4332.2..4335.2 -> 20.4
